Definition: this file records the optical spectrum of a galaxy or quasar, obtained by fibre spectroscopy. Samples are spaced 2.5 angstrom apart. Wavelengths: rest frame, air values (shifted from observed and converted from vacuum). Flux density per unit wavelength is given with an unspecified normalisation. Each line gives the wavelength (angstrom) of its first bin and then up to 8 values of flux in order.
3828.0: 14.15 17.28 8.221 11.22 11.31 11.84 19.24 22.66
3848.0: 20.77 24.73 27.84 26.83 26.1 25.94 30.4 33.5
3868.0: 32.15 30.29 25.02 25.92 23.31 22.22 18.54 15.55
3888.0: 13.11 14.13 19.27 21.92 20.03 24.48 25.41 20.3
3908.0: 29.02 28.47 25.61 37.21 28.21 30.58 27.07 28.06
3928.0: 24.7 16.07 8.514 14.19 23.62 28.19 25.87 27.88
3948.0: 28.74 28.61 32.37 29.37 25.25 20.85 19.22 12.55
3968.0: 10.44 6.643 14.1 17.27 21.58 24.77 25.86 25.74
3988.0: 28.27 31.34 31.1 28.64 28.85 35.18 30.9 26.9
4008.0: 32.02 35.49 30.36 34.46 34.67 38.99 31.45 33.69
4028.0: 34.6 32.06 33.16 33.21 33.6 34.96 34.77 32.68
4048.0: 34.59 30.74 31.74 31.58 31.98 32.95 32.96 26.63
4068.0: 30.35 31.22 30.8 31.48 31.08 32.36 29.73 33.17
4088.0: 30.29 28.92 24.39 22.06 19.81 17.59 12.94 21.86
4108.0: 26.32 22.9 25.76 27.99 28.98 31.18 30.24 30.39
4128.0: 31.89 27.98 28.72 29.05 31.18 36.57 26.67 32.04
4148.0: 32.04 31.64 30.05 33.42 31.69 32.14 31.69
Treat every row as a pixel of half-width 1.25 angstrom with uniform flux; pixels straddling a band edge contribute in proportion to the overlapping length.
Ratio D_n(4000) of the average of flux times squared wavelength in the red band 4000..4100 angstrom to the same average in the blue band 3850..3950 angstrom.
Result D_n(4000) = 1.38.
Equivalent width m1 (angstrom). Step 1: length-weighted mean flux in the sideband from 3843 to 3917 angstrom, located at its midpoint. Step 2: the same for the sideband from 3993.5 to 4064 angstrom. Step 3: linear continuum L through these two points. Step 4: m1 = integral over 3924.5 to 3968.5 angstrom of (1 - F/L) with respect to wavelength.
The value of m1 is 8.57 angstrom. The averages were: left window 24.4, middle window 22.6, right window 32.7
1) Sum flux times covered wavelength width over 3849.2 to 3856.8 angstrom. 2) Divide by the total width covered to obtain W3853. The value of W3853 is 26.4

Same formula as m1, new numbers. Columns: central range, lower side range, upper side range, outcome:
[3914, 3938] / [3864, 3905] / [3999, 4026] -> 1.9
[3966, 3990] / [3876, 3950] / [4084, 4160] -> 5.0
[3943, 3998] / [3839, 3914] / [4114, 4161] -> 5.3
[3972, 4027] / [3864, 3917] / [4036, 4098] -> -1.7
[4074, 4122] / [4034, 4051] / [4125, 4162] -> 8.8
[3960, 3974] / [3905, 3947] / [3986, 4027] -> 7.3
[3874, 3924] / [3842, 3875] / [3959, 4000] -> 2.9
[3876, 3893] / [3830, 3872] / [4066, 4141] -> 3.6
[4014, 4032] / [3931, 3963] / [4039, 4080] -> -3.0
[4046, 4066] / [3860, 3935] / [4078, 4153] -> -3.8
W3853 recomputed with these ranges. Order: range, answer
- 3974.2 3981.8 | 21.2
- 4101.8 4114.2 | 22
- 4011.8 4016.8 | 32.5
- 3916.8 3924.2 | 28.6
